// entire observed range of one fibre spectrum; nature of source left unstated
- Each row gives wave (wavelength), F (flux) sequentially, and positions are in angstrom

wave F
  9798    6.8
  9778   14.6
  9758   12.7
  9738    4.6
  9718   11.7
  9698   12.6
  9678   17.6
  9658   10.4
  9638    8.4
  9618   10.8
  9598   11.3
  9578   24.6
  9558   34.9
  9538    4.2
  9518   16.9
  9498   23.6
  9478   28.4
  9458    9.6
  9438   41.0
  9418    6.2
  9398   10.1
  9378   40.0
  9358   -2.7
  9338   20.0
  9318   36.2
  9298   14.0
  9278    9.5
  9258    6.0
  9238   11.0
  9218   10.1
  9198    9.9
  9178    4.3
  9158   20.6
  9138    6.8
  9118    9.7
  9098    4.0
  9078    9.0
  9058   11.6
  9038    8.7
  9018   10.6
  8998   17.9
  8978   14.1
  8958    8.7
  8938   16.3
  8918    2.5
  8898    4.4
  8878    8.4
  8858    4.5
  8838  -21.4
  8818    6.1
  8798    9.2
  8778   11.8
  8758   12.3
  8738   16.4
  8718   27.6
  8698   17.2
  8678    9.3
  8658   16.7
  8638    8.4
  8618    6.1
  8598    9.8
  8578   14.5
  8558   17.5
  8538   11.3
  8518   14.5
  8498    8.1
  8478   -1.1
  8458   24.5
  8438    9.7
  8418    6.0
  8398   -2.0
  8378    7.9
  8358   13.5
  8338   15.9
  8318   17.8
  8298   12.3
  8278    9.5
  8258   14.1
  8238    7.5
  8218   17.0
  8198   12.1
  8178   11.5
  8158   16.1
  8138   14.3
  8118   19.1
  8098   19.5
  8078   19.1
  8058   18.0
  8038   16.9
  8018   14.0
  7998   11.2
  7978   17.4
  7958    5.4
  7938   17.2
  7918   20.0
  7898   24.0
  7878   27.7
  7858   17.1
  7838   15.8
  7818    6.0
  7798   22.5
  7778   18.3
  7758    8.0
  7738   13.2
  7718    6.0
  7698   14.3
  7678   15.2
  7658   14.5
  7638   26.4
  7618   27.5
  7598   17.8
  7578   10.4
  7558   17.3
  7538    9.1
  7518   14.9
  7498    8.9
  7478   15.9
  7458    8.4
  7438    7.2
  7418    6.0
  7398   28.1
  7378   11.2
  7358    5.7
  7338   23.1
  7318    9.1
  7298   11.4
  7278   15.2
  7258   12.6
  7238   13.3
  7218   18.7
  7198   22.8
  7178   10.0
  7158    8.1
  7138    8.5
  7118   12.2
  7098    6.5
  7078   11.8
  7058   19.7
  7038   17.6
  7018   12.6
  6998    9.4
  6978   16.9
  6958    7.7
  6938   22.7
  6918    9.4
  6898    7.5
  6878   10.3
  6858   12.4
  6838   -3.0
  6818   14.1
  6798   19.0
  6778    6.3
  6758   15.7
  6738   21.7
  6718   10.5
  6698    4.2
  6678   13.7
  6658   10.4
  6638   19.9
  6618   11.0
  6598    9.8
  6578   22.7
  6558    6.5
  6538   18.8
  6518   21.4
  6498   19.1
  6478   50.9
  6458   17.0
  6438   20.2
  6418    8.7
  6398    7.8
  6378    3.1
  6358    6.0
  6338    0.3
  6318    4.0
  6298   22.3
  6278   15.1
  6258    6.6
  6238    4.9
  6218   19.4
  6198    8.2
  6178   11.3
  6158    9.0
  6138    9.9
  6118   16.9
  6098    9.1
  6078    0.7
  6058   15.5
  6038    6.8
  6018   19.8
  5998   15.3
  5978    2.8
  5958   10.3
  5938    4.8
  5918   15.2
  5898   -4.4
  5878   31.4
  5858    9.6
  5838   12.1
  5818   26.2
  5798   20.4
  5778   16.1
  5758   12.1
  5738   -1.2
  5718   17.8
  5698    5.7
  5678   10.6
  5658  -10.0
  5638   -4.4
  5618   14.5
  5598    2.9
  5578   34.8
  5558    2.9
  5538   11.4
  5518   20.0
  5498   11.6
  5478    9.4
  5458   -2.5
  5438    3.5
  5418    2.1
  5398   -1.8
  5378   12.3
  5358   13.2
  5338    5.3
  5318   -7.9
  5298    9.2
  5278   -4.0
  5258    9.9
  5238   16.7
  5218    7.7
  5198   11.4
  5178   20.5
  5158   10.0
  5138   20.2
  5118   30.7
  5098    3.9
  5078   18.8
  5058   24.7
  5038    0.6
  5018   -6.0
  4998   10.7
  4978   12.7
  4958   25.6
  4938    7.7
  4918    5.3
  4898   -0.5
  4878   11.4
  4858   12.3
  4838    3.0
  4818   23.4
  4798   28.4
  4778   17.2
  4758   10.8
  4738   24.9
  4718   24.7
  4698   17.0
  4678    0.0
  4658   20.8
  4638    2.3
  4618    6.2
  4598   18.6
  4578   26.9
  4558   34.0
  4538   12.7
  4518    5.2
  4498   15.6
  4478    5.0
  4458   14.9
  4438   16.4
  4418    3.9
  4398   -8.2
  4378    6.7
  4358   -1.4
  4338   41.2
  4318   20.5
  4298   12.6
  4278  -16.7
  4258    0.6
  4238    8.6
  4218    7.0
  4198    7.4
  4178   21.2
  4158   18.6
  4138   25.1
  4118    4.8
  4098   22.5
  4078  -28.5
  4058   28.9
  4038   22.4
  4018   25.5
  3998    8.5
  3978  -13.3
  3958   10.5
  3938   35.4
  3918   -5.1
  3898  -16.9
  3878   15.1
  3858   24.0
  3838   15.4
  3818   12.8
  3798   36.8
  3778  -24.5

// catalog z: 0.739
